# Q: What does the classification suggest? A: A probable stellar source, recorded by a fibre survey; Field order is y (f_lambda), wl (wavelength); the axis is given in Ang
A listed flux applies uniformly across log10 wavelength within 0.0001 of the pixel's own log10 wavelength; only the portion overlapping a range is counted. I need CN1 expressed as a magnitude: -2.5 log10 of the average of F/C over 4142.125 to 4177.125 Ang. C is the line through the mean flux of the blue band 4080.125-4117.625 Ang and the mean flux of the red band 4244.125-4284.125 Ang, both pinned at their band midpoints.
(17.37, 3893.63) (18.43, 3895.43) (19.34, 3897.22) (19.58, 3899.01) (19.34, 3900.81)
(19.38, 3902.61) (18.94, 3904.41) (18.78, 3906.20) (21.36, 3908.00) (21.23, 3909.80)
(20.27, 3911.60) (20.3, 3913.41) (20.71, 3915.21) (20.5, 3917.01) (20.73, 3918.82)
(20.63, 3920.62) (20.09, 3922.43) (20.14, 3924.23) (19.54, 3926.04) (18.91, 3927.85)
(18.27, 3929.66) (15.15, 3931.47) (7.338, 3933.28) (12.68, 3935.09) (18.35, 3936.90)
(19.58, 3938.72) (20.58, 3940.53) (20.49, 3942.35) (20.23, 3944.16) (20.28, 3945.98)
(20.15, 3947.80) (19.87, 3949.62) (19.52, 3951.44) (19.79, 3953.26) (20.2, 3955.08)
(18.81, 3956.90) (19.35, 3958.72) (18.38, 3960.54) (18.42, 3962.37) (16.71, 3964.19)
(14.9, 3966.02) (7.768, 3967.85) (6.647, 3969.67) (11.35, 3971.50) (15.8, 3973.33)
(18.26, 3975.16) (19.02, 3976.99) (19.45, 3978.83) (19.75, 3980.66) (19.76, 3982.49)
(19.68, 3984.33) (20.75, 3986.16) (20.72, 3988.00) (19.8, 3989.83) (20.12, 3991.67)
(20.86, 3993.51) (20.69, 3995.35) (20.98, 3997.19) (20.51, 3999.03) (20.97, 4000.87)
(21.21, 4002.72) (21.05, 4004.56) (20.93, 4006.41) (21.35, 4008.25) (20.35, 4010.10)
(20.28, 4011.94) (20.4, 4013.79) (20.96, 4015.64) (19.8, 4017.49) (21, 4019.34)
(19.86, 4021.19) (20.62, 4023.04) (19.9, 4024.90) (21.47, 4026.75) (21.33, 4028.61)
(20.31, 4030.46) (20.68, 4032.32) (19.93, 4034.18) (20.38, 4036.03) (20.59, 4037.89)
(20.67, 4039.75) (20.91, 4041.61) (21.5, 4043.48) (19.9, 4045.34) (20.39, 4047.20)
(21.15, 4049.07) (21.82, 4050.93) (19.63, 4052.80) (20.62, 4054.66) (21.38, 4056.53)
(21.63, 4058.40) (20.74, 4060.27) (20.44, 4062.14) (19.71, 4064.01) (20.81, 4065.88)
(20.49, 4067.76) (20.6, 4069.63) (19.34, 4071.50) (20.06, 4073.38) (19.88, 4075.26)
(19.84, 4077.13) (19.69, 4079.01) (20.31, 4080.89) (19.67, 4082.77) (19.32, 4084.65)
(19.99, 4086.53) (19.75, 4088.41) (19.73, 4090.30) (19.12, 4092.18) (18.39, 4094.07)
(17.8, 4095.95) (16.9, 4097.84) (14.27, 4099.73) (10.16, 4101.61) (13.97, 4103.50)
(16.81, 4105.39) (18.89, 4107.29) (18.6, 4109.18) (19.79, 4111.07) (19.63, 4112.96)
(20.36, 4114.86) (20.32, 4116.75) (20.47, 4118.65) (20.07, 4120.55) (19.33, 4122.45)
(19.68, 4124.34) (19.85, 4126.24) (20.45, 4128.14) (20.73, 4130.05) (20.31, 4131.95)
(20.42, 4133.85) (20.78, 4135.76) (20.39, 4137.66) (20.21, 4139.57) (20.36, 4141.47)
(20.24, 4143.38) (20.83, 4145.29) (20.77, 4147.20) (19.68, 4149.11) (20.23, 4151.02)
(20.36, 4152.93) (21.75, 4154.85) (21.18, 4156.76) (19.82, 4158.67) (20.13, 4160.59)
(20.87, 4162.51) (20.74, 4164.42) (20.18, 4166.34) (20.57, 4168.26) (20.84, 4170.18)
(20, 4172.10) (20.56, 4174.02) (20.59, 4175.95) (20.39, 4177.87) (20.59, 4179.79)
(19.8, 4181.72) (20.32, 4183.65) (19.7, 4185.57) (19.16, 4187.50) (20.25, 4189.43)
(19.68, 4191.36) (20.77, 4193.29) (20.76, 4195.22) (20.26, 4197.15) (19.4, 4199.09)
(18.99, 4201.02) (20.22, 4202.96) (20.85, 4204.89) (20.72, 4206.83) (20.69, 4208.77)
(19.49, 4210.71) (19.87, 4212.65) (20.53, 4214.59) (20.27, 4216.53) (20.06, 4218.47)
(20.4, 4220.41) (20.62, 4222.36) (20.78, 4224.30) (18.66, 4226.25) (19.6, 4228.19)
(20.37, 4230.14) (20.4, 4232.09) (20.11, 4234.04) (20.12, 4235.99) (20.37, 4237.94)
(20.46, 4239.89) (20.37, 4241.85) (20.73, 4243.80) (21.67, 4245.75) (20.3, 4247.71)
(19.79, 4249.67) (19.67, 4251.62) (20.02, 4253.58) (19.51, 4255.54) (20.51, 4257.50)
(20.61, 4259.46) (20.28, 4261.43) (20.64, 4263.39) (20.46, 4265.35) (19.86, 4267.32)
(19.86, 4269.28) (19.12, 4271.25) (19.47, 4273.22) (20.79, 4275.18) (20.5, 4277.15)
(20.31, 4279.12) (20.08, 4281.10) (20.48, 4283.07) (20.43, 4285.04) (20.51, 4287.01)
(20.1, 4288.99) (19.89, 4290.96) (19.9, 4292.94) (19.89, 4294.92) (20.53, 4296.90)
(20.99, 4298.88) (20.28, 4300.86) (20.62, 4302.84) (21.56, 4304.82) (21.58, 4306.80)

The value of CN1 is -0.09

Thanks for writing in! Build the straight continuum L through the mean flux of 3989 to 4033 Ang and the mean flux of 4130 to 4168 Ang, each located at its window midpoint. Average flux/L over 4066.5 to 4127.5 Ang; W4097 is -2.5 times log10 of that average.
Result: 0.093 mag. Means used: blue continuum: 20.6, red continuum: 20.5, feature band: 18.9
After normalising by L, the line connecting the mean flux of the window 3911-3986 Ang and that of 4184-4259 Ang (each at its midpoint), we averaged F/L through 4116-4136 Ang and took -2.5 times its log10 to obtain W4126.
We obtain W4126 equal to -0.04 mag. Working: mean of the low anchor 18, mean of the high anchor 20.2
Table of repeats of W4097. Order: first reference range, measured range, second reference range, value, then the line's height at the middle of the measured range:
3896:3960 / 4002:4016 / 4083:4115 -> -0.13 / 18.5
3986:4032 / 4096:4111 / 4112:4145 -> 0.26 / 20.3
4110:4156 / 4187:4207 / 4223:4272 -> 0.01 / 20.2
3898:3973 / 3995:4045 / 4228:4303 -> -0.11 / 18.7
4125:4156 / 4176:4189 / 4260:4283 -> 0.02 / 20.4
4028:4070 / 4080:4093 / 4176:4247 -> 0.05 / 20.6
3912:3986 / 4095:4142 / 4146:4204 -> 0.05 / 19.7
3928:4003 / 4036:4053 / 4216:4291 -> -0.11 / 18.7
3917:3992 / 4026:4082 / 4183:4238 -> -0.09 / 18.8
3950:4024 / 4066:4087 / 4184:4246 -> -0.03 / 19.4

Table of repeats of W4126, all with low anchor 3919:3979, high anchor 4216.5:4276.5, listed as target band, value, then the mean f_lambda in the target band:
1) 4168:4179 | -0.05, 20.5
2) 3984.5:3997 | -0.15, 20.5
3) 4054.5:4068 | -0.12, 20.7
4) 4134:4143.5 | -0.07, 20.4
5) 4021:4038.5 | -0.13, 20.5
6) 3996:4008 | -0.17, 21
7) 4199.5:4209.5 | -0.02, 20.2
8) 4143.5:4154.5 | -0.06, 20.4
